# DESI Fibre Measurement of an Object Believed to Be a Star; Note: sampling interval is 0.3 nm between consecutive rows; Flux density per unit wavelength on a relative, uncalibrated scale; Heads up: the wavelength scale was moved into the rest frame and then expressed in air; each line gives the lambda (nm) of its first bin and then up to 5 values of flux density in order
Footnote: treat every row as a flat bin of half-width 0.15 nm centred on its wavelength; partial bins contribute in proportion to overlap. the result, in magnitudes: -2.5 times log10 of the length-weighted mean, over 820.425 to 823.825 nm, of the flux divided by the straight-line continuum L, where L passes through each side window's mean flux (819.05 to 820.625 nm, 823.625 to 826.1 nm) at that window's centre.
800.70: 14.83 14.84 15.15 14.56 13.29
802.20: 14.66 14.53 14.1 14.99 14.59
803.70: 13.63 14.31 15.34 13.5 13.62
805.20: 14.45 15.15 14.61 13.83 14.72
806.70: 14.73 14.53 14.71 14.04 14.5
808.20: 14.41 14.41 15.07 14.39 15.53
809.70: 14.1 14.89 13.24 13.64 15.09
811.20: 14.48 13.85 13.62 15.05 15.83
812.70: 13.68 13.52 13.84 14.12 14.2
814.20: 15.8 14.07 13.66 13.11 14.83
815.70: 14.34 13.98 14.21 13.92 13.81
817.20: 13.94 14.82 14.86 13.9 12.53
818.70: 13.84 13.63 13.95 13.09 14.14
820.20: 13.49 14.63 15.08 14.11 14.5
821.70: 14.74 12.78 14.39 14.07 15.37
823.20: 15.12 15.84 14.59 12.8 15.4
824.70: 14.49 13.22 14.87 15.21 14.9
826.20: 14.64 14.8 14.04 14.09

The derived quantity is -0.04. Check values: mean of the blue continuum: 13.8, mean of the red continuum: 14.5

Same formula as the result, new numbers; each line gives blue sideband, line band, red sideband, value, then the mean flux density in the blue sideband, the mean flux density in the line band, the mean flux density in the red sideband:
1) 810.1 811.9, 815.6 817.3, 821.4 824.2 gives 0.01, 14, 14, 14.4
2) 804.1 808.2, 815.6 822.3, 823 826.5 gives 0.04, 14.4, 14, 14.7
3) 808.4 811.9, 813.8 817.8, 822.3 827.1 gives 0.02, 14.4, 14.2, 14.6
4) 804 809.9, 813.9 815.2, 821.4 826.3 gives 0.02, 14.5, 14.2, 14.5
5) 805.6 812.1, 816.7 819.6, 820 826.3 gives 0.04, 14.4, 13.9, 14.5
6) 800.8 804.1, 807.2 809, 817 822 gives -0.02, 14.4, 14.5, 14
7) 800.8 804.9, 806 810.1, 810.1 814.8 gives -0.02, 14.4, 14.6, 14.3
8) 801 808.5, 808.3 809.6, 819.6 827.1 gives -0.03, 14.4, 14.8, 14.4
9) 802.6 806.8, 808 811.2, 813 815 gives -0.01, 14.4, 14.5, 14.2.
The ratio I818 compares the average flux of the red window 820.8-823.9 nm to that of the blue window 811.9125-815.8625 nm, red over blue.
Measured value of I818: 1.02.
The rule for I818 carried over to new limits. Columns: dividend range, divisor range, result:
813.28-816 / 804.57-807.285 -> 0.99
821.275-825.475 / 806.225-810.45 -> 1.00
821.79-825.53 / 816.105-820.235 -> 1.04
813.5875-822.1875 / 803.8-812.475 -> 0.97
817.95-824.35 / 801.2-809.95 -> 0.98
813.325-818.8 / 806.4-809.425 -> 0.97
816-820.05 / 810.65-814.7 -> 0.97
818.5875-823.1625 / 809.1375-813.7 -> 0.99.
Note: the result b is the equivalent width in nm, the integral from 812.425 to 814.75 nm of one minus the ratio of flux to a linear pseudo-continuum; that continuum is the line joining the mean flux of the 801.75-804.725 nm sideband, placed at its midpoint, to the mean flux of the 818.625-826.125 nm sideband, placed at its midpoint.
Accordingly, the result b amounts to 0.01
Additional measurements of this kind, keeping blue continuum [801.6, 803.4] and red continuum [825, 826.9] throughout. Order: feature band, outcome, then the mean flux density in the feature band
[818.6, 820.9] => 0.10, 14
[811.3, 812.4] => 0.00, 14.4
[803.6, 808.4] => 0.00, 14.4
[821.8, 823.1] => 0.03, 14.2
